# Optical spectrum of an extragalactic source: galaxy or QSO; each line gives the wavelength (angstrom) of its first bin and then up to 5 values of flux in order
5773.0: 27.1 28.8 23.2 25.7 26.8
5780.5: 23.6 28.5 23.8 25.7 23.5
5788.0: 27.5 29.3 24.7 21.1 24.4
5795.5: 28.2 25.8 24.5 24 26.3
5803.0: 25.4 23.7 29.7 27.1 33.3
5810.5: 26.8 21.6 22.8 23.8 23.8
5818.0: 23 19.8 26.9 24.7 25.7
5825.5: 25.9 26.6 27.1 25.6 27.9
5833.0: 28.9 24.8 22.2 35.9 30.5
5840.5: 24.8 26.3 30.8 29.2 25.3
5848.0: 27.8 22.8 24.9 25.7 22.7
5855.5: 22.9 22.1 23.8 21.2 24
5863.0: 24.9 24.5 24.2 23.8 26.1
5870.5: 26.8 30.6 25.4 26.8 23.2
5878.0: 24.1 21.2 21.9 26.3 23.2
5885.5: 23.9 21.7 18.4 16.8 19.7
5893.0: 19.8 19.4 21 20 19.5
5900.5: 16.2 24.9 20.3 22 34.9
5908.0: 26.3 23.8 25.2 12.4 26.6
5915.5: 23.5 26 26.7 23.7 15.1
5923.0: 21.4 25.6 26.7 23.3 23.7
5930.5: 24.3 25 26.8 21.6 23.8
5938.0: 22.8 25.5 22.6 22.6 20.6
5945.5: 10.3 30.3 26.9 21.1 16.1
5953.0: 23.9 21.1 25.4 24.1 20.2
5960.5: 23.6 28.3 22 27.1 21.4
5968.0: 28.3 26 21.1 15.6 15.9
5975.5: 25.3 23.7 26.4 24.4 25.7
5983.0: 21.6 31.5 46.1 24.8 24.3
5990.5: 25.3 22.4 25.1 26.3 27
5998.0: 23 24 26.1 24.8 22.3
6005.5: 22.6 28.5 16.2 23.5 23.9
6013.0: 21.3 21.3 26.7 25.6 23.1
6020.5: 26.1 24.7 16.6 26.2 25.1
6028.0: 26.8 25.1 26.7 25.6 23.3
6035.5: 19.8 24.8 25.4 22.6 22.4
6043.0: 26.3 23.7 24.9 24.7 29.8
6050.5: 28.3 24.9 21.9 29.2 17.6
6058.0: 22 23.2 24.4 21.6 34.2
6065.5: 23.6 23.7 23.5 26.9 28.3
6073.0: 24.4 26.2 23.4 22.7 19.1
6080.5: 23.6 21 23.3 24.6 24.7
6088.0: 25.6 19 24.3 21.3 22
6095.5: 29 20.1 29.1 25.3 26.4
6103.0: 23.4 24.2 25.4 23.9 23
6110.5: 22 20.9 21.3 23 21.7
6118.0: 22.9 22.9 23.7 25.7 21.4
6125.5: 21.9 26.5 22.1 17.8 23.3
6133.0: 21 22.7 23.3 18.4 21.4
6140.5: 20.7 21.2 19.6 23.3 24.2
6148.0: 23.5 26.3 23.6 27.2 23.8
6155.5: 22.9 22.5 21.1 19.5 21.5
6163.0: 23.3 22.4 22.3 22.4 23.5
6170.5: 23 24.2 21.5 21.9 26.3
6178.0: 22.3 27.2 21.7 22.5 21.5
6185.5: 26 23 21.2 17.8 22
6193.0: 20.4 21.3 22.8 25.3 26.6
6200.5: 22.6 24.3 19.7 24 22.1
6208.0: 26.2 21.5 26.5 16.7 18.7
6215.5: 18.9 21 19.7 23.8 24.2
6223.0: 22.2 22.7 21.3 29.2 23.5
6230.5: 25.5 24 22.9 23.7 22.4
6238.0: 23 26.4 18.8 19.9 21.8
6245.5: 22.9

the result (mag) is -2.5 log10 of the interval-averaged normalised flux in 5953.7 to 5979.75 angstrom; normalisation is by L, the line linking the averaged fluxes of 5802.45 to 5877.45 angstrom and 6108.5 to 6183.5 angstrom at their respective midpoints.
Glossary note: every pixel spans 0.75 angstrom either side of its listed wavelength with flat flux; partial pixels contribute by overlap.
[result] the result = 0.05 mag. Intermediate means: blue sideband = 25.7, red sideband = 22.6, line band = 23.3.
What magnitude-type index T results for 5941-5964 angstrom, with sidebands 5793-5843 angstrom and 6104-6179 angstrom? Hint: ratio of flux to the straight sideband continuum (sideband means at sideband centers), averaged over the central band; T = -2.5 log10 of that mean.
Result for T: 0.10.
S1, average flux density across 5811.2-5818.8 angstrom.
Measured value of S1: 23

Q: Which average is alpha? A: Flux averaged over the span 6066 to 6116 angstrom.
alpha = 23.8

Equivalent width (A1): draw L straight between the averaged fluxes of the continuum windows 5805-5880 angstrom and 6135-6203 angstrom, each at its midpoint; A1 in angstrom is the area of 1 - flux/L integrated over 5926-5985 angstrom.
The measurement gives 3.1 angstrom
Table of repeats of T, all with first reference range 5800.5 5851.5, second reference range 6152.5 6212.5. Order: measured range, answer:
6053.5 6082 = -0.011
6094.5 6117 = -0.017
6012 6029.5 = 0.016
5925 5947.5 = 0.085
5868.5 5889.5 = 0.069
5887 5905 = 0.276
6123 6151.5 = 0.048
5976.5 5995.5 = -0.088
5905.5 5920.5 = 0.022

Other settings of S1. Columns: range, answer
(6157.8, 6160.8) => 20.3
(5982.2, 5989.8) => 29.6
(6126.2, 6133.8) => 22.1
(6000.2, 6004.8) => 24.4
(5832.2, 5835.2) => 26.9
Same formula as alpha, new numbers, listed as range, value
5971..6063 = 24.4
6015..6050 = 24.6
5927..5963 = 23.1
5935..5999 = 24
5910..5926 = 22.8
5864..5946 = 23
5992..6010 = 24.1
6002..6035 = 23.9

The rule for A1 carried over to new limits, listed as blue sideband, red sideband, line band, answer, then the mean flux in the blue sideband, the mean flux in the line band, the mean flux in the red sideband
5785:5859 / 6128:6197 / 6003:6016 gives 0.6 angstrom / 25.8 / 22.7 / 22.4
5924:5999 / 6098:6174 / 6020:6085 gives -2.4 angstrom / 24.1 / 24.4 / 22.9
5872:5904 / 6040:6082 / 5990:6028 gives -0.4 angstrom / 21.8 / 24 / 24.5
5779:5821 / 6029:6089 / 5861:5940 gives 5.2 angstrom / 25.3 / 23.3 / 24.4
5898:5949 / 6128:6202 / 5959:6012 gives -3.6 angstrom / 23.2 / 24.6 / 22.6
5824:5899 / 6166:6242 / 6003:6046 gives -0.2 angstrom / 24.5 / 23.8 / 22.8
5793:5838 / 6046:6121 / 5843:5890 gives 2.0 angstrom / 25.8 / 24.4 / 24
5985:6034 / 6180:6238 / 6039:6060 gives 0.0 angstrom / 24.9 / 24.4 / 22.6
